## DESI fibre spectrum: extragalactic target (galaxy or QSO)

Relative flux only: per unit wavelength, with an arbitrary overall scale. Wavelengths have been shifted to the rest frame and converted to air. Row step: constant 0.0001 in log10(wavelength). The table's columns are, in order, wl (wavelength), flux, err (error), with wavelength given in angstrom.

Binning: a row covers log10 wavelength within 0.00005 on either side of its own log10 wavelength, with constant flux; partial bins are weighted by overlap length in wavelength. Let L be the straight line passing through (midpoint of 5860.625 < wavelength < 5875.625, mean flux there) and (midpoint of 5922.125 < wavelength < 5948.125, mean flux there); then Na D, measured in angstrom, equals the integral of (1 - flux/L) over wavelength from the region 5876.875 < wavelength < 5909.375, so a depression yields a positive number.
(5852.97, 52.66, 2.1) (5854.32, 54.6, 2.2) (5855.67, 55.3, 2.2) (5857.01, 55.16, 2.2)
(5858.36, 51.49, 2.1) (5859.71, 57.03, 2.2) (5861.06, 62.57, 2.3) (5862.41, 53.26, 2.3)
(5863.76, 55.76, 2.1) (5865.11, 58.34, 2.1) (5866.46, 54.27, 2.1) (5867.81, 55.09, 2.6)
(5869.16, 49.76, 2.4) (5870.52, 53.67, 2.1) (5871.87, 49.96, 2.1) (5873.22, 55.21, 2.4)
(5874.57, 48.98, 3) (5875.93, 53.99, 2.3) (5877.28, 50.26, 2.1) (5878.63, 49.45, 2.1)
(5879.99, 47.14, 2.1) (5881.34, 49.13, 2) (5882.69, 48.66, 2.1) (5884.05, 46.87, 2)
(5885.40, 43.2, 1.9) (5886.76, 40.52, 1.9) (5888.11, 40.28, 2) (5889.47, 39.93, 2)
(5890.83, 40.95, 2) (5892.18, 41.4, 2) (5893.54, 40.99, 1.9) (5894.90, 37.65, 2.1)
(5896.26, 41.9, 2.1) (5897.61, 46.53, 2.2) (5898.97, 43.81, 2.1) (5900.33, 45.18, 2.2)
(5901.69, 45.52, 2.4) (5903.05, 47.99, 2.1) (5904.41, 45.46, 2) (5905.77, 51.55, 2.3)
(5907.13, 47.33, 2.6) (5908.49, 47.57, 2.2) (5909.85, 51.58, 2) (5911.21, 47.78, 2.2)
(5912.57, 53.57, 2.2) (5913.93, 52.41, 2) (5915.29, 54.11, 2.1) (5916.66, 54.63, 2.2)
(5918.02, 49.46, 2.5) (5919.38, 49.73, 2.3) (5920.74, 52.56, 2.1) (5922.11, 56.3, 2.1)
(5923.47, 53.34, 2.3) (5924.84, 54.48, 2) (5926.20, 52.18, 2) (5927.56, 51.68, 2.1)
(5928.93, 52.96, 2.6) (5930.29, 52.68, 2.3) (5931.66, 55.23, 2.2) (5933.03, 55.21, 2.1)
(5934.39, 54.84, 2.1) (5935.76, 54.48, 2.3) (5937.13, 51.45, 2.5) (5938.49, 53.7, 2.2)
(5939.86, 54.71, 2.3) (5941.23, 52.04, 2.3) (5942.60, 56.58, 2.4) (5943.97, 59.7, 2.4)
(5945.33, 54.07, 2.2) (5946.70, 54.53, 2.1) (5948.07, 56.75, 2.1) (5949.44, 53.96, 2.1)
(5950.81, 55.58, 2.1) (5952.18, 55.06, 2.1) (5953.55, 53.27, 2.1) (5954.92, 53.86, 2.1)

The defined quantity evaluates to 5.5 angstrom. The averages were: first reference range 54.1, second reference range 54.2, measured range 45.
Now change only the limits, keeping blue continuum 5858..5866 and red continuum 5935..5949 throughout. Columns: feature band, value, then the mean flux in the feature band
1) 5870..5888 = 2.4 angstrom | 48.7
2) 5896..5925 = 3.0 angstrom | 49.7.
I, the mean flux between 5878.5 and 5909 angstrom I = 44.6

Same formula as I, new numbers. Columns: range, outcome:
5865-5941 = 49.6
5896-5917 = 48.6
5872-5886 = 49.4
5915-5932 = 52.9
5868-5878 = 51.8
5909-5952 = 53.6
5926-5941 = 53.6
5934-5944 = 54.3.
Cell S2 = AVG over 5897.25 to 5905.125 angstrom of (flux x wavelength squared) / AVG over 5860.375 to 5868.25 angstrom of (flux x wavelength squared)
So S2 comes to 0.82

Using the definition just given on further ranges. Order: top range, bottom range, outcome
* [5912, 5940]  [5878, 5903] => 1.23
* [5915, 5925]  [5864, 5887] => 1.06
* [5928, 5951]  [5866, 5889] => 1.14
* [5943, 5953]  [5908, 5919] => 1.10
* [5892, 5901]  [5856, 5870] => 0.78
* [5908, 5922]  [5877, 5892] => 1.16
